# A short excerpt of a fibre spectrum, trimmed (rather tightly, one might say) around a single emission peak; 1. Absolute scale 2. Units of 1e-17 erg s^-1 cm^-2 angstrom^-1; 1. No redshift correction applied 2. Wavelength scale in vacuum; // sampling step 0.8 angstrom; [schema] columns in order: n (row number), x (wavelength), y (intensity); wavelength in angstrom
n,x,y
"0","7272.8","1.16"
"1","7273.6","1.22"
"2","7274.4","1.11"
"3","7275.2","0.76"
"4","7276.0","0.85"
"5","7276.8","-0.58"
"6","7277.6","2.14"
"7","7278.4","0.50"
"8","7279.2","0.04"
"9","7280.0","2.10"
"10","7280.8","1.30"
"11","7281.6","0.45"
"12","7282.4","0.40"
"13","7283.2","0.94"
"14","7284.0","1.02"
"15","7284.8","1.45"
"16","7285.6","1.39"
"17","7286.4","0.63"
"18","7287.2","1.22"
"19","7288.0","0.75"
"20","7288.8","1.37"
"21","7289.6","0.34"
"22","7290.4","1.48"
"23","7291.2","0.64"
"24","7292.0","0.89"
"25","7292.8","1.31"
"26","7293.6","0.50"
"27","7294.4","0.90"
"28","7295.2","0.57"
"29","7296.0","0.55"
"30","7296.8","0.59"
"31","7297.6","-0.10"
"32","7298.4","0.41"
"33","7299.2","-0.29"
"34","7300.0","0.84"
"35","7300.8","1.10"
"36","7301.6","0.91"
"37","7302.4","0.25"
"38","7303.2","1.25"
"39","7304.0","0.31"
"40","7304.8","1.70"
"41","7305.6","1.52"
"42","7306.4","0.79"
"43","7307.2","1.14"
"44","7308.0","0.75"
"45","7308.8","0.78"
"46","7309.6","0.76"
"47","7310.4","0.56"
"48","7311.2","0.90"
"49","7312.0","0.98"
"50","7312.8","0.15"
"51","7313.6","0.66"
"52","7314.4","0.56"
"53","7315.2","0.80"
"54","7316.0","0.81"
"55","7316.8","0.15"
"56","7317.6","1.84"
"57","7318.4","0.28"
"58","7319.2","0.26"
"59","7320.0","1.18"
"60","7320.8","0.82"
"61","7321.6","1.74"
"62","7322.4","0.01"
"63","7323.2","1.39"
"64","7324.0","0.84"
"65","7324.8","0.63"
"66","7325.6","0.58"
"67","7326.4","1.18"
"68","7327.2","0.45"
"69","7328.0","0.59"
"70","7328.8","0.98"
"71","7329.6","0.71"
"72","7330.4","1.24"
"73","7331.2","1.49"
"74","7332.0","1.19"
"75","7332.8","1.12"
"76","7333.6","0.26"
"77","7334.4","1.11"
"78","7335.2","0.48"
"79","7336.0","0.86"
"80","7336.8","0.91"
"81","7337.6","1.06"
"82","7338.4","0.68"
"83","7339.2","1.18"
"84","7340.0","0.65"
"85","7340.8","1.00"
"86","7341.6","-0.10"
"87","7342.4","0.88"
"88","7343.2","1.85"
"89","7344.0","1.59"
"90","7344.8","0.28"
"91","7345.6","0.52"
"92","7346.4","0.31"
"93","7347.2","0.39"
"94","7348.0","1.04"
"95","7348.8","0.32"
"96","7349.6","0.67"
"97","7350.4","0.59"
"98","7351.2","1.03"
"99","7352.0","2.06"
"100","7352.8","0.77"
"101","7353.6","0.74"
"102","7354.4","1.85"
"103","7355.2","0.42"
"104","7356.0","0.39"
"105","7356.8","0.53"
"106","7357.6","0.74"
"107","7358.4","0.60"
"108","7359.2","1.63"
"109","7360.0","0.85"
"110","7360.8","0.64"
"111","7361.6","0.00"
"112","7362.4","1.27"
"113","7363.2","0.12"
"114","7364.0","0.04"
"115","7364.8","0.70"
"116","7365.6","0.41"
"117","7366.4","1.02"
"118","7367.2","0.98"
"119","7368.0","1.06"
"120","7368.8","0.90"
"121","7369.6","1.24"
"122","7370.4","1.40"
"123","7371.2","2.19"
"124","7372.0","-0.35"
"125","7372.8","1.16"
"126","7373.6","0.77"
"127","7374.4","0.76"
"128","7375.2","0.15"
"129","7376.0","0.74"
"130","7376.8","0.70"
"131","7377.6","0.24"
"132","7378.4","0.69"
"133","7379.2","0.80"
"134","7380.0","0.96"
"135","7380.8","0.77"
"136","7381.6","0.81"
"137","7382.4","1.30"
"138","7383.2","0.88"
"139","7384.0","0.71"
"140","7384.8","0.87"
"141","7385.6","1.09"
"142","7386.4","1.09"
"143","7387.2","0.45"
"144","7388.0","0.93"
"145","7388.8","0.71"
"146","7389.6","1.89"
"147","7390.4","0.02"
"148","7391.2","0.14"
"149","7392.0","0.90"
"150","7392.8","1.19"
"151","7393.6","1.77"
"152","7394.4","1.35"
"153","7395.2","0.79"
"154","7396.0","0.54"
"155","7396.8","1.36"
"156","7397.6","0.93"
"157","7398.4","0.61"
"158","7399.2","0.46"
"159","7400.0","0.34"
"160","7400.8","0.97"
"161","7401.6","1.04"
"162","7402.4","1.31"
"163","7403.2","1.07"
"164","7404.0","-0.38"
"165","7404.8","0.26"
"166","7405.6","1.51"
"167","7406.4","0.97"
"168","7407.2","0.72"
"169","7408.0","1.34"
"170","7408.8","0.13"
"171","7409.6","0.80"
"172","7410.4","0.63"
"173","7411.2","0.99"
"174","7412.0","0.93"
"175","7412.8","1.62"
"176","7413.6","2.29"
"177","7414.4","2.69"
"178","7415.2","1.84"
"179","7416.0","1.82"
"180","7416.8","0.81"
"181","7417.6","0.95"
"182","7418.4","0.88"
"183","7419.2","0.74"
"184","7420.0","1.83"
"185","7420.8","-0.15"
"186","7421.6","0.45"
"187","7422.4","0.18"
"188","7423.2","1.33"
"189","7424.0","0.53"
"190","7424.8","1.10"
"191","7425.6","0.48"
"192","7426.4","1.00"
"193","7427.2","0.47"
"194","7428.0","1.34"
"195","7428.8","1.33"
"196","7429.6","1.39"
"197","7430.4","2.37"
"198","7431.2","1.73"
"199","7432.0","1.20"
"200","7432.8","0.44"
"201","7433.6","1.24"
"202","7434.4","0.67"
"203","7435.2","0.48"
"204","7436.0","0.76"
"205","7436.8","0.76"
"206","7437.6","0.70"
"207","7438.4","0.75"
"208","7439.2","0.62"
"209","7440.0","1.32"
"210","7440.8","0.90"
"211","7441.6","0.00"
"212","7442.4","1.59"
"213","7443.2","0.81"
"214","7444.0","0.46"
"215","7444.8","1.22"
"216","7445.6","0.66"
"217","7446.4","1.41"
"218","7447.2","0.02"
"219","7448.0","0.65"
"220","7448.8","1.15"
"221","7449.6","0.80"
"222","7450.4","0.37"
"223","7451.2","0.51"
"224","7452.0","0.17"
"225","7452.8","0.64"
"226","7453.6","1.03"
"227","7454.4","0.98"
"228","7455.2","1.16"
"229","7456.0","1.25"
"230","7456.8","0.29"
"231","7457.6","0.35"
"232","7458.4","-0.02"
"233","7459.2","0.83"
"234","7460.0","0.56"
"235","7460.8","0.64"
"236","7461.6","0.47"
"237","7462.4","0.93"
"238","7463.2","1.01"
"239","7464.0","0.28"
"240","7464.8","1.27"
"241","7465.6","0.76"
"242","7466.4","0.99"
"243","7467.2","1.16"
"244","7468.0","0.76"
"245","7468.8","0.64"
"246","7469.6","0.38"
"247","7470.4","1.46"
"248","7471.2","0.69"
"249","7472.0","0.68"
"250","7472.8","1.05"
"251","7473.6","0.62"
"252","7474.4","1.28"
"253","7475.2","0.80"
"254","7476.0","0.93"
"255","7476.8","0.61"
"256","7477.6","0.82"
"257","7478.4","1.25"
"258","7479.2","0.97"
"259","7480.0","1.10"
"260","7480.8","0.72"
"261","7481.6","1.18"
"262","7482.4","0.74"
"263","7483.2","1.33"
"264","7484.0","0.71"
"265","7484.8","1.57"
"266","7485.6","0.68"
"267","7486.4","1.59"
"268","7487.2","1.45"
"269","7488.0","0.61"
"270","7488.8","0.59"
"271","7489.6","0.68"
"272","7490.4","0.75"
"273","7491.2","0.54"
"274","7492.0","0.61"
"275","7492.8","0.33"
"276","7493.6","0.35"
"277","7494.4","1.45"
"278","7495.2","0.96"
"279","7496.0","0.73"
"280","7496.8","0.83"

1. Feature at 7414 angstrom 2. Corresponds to [S II] 6716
